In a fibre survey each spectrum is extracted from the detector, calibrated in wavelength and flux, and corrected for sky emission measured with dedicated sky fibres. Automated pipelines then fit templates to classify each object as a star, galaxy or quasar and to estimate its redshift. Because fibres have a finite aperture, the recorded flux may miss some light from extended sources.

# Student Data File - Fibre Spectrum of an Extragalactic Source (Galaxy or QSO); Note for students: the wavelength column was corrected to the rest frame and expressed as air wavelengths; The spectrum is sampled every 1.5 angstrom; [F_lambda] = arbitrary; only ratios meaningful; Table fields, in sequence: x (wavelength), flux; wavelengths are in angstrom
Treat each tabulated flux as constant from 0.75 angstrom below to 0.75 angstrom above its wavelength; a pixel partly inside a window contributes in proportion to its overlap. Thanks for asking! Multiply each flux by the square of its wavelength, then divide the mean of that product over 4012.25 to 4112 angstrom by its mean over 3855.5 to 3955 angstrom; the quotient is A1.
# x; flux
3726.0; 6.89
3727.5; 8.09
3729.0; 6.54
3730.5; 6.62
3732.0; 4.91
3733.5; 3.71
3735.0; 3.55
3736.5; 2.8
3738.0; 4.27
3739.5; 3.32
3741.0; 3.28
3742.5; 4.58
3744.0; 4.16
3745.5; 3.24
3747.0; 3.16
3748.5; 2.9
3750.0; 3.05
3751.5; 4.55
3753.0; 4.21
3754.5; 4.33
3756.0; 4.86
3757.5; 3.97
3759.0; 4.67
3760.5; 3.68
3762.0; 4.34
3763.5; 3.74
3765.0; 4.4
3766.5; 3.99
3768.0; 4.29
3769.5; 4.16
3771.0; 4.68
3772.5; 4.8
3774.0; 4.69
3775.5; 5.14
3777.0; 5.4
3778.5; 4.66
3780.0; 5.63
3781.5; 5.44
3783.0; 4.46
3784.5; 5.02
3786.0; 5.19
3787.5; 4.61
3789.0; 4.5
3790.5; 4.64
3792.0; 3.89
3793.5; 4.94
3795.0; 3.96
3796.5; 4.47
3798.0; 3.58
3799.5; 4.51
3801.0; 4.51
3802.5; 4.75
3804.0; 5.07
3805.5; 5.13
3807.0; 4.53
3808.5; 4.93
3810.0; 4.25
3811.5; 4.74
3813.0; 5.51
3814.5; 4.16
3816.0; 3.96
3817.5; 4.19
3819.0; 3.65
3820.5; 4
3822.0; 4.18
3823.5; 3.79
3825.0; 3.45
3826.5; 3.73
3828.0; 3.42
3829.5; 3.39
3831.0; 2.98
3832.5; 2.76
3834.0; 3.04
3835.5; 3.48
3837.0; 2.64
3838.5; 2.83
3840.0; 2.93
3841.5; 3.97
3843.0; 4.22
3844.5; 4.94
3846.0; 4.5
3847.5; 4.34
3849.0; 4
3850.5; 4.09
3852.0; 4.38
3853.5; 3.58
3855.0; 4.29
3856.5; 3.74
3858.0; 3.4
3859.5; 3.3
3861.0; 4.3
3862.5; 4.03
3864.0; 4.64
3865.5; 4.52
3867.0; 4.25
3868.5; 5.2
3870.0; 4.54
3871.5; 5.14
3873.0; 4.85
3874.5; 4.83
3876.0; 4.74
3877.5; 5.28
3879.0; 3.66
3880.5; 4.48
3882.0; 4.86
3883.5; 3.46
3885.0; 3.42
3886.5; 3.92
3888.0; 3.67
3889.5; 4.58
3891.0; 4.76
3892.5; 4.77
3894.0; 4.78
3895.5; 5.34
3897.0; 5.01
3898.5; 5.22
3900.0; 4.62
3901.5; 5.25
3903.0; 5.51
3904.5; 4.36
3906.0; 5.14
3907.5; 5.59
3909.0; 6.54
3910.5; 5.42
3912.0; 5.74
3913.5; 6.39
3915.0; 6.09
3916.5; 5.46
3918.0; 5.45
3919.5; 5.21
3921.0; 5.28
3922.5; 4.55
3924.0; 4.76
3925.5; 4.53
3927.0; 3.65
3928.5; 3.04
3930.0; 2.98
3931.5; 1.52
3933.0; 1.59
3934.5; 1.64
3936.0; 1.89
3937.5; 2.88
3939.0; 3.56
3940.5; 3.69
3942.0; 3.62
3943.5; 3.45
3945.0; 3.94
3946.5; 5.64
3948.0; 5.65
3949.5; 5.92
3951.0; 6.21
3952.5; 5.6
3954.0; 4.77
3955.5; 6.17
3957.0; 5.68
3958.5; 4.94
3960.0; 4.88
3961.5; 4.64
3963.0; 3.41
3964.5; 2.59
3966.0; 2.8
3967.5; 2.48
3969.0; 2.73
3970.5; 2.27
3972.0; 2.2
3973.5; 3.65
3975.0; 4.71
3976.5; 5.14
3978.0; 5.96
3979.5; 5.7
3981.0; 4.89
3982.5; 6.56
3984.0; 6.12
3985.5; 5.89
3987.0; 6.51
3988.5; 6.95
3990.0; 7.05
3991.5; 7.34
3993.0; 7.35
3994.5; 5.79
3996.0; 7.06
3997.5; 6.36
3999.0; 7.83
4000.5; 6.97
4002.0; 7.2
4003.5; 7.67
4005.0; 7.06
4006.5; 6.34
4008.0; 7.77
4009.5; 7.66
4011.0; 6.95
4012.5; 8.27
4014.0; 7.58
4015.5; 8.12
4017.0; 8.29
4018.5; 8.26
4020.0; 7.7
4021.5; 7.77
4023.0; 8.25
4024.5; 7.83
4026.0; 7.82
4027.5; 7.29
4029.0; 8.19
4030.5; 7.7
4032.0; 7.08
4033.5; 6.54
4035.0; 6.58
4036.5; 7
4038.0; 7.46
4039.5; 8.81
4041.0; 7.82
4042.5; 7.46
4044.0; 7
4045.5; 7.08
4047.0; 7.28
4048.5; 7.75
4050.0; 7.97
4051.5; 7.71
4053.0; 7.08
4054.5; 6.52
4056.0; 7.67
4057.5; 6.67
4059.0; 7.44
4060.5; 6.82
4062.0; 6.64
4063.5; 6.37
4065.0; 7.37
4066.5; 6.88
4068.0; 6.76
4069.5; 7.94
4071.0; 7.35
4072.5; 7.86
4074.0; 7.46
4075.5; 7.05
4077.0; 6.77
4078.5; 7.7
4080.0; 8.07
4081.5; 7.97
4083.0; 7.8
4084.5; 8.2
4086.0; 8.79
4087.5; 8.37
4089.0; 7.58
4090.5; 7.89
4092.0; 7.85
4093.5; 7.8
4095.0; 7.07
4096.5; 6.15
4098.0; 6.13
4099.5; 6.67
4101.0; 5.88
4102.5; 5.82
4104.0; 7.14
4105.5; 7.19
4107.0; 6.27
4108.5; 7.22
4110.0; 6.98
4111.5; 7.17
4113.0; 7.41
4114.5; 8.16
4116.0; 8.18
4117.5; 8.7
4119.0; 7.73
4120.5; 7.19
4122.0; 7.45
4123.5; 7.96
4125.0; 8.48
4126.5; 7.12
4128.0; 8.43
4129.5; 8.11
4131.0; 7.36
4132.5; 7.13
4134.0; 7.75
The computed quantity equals 1.78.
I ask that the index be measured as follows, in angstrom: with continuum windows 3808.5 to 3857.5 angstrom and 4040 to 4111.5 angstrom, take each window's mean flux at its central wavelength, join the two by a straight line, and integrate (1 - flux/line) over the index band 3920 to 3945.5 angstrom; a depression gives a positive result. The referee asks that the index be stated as 9.3 angstrom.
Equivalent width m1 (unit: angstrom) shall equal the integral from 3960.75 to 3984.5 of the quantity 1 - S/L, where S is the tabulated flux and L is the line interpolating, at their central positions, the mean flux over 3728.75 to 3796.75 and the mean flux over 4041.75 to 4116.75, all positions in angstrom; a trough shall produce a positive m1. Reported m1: 8.4 angstrom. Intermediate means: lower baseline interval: 4.36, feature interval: 4.09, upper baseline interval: 7.29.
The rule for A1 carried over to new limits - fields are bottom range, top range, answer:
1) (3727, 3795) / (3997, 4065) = 1.91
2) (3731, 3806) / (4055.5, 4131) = 2.02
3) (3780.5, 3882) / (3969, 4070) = 1.80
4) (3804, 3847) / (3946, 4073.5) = 1.83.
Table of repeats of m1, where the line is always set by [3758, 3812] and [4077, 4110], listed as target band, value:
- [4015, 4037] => -3.1 angstrom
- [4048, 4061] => -0.6 angstrom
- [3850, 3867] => 3.9 angstrom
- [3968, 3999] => 3.9 angstrom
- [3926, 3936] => 5.9 angstrom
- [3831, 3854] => 6.4 angstrom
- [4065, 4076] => -0.4 angstrom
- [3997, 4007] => -0.9 angstrom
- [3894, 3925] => 1.9 angstrom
